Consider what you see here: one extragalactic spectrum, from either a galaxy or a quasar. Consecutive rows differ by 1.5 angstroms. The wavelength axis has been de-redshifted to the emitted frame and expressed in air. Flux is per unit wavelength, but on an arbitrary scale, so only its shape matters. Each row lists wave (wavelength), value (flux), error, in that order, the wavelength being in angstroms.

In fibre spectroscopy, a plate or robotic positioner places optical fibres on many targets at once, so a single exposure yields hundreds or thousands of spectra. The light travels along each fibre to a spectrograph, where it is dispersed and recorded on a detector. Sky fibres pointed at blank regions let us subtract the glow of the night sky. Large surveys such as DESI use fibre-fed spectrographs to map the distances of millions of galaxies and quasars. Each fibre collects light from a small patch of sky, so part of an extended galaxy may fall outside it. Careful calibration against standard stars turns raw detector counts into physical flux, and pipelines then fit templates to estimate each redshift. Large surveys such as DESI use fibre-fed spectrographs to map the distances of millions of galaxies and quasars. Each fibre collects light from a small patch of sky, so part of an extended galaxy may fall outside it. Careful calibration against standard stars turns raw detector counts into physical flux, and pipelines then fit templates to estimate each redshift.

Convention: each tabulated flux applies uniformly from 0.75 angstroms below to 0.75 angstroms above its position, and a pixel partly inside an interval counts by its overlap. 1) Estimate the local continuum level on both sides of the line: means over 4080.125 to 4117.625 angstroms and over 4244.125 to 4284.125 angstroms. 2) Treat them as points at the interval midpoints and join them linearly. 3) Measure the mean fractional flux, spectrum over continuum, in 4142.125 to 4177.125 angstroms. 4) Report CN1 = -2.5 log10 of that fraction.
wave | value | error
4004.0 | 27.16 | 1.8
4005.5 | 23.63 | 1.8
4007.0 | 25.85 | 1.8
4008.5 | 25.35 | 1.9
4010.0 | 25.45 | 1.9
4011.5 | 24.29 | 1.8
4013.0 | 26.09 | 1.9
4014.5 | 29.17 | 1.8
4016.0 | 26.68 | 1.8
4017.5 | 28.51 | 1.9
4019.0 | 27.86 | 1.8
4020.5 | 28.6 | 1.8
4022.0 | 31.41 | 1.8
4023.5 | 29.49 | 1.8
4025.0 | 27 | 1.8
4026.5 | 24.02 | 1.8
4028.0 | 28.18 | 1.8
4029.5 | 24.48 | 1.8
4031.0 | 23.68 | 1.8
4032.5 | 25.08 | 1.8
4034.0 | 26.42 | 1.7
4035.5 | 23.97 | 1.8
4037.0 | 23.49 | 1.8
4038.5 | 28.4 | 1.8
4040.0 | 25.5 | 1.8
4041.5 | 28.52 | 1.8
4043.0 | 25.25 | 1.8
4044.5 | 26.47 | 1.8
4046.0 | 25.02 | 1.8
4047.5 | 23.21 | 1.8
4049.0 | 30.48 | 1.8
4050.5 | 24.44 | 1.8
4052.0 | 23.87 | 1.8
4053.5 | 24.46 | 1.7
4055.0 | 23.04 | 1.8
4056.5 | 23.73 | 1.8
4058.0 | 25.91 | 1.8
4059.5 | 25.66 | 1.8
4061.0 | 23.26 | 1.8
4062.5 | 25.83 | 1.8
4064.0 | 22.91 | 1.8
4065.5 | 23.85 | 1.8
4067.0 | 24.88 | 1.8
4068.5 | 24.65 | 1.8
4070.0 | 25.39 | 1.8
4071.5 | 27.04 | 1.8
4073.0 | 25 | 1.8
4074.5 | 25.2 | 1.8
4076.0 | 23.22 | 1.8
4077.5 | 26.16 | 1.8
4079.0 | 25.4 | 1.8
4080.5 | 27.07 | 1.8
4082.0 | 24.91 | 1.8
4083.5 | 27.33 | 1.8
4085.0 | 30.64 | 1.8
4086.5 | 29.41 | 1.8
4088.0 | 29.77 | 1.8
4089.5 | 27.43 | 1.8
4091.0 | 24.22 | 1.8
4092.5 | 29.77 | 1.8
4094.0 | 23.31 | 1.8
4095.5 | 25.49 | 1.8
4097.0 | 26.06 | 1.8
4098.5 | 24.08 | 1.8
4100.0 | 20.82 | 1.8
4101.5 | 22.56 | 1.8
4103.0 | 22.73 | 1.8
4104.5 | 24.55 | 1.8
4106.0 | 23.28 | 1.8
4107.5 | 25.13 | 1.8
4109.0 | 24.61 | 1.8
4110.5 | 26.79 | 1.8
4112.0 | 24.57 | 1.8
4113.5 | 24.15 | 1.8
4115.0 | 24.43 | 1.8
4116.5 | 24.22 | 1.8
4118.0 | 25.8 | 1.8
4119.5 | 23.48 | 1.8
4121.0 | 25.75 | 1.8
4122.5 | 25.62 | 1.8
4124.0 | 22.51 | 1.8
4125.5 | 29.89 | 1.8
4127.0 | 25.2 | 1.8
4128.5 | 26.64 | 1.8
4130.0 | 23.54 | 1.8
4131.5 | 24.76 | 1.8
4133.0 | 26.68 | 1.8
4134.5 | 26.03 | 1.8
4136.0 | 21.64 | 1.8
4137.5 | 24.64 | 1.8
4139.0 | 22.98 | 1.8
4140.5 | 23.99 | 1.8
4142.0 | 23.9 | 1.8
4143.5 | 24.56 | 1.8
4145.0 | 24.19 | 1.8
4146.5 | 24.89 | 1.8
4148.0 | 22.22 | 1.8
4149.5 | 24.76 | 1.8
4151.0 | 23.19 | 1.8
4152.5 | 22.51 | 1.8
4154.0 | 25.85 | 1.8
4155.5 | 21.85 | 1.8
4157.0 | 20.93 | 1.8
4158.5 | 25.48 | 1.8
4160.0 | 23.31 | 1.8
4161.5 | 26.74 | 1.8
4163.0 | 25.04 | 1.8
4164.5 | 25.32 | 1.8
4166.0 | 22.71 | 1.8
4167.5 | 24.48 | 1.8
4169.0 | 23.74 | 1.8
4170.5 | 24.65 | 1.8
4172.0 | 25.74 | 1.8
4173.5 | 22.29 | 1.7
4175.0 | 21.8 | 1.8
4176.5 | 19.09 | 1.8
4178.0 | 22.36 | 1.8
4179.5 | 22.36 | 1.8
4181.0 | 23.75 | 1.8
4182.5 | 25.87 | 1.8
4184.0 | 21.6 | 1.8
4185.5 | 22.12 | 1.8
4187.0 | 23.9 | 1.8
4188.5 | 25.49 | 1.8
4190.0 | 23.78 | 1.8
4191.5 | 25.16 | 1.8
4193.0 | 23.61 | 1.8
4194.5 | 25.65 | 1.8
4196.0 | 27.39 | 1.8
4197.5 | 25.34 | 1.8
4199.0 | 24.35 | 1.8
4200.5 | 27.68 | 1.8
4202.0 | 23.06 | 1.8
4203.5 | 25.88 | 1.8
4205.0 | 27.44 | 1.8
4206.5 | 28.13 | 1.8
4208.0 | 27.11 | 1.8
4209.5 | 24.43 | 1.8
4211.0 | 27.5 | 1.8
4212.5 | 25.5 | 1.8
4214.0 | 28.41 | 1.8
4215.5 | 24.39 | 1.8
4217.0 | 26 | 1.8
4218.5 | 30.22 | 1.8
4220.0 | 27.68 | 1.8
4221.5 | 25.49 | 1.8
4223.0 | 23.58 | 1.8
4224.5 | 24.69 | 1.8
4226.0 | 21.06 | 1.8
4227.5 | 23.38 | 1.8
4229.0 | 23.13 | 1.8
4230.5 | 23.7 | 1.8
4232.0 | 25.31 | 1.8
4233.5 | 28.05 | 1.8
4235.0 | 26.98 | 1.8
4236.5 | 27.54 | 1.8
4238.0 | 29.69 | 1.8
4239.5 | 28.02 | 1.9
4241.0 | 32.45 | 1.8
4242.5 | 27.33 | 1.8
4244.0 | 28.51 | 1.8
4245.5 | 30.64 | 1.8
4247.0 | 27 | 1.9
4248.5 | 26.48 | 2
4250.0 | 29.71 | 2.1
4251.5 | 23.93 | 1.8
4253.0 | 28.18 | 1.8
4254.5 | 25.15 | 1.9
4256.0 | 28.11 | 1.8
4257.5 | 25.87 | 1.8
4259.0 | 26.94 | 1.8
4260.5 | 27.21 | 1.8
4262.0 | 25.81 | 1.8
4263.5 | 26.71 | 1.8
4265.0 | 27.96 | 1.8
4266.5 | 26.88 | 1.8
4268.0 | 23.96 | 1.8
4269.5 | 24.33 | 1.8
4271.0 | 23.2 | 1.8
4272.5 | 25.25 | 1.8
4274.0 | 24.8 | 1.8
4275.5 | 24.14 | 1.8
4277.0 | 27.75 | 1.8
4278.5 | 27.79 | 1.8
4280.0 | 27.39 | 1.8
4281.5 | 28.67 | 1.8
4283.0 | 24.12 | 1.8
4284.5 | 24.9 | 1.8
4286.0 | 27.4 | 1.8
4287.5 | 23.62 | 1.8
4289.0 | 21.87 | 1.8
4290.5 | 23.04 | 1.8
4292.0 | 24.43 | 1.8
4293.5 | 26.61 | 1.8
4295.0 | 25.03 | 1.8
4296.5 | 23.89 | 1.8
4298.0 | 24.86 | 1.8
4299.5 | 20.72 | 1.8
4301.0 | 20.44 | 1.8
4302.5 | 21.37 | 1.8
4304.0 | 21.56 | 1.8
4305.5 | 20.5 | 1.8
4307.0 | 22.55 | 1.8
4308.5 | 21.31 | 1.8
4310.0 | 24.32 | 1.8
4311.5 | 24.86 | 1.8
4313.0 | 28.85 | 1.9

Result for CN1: 0.09 mag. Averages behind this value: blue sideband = 25.5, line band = 23.7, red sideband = 26.5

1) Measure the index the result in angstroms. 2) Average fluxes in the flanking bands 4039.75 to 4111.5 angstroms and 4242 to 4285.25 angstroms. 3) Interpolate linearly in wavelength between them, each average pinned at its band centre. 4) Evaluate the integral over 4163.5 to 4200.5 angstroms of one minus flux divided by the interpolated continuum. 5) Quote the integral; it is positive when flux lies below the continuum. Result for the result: 2.9 angstroms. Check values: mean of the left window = 25.4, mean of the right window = 26.5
